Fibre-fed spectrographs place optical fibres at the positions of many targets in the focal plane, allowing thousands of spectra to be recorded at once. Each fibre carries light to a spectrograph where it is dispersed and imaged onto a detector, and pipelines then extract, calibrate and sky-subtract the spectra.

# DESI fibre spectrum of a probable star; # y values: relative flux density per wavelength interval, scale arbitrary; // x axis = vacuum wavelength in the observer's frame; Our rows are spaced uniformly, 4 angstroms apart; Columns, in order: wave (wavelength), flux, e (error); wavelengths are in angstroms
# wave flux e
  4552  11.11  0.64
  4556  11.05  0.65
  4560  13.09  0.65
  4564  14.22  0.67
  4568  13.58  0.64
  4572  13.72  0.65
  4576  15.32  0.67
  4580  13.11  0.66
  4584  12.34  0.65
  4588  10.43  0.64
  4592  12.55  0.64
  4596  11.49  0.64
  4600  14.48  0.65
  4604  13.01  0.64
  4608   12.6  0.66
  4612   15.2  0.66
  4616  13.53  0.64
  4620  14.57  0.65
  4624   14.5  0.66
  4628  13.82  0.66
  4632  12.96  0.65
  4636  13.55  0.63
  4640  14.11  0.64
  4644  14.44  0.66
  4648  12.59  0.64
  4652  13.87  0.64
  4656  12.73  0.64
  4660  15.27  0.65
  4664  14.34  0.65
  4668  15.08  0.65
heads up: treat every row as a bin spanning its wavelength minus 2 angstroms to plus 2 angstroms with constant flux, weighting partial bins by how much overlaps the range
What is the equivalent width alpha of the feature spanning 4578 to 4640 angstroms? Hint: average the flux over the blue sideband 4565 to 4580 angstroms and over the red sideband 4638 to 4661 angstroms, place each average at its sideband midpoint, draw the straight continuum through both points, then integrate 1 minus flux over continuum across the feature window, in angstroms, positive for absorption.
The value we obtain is 3.0 angstroms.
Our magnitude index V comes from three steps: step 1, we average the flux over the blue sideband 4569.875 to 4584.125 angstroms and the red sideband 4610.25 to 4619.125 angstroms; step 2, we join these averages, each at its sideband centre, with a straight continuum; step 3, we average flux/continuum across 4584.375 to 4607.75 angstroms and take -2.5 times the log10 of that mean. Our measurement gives 0.14 mag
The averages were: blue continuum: 13.8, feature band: 12.4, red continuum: 14.4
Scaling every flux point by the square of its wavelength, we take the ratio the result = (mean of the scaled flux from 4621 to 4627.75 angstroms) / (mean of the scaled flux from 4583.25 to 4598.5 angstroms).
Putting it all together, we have 1.24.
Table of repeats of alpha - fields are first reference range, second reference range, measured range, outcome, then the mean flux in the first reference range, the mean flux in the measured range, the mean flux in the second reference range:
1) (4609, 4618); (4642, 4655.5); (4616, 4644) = -0.12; 14.2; 13.9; 13.5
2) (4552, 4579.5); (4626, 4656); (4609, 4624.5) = -0.98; 13.3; 14.3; 13.6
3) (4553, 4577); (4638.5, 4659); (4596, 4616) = -0.14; 13.3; 13.6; 13.6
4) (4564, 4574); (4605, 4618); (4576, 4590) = 1.33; 13.8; 12.4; 13.7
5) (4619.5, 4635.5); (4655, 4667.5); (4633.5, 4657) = 0.90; 13.9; 13.6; 14.3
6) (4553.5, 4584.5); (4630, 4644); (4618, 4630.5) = -0.59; 13.3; 14.2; 13.7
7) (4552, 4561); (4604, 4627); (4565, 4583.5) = -2.10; 11.7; 13.8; 14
